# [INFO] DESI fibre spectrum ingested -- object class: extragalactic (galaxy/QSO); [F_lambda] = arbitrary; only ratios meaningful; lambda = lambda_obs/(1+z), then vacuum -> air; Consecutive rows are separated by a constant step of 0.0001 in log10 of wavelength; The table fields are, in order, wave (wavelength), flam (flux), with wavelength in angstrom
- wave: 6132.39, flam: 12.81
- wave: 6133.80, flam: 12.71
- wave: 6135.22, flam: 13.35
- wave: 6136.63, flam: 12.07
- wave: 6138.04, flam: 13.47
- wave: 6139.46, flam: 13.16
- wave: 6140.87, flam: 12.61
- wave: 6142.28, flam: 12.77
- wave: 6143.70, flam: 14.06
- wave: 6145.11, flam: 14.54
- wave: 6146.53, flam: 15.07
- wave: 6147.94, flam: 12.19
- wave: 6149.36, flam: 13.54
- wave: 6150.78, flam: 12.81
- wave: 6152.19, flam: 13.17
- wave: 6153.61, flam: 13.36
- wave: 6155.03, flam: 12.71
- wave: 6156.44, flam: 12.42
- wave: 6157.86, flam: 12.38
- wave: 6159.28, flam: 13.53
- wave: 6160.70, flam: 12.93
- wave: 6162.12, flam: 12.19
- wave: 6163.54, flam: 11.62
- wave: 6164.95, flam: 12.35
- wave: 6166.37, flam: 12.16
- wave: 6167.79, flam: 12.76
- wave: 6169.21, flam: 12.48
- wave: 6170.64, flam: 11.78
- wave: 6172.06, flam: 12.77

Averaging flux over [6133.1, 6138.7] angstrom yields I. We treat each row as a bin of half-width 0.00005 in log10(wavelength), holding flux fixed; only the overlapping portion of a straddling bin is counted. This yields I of 12.9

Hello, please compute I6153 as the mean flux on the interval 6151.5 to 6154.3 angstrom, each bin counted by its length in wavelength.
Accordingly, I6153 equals 13.2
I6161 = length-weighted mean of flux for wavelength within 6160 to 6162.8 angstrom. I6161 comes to 12.6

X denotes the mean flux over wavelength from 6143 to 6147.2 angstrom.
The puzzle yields 14.6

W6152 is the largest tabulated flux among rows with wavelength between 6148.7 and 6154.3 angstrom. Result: 13.54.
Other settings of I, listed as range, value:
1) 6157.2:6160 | 12.9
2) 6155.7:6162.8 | 12.7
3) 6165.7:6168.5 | 12.5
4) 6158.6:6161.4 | 13.2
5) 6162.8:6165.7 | 12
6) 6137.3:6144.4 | 13.2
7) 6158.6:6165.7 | 12.5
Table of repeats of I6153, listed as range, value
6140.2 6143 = 12.7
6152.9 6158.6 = 12.7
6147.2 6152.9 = 12.9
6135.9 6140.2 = 12.9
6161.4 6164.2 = 11.9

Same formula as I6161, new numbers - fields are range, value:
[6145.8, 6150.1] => 13.6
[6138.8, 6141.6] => 12.9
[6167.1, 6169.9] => 12.6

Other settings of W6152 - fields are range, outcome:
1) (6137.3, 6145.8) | 14.54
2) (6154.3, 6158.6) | 12.71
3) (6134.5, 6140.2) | 13.47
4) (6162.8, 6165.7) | 12.35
